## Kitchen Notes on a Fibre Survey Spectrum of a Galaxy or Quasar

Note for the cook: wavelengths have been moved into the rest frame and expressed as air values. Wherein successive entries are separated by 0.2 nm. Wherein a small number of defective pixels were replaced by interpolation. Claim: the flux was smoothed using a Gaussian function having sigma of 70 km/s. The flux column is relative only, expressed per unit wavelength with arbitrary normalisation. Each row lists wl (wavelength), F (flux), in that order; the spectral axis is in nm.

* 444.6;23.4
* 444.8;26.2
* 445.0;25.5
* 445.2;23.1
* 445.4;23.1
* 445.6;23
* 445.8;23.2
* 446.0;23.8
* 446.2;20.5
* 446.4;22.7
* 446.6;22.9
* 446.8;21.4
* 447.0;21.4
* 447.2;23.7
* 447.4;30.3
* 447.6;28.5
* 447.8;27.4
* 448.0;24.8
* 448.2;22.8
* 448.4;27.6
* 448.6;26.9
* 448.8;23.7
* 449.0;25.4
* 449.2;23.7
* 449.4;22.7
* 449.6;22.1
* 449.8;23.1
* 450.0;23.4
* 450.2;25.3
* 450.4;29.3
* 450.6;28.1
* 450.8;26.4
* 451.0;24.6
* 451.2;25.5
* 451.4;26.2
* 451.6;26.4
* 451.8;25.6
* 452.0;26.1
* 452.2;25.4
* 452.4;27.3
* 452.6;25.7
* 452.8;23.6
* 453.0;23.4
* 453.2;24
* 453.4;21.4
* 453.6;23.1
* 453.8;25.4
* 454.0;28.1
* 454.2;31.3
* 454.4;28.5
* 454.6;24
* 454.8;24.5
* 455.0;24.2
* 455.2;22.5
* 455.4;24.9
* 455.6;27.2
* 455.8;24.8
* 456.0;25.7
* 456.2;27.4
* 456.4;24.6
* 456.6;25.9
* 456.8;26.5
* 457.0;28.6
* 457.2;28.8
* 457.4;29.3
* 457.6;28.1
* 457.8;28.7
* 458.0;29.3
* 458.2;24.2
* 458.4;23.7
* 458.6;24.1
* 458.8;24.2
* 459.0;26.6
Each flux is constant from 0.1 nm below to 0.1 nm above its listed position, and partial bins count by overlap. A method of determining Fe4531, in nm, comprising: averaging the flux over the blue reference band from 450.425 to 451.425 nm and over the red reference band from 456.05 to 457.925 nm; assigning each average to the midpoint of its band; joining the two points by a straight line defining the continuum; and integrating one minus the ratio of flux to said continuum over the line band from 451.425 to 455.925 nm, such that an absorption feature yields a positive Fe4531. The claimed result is 0.26 nm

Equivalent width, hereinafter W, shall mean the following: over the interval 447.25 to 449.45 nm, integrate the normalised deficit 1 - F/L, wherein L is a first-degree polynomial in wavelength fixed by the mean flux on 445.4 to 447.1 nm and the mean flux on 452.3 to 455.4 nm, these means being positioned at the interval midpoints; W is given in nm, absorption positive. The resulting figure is -0.25 nm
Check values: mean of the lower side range 22.4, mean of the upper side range 25.1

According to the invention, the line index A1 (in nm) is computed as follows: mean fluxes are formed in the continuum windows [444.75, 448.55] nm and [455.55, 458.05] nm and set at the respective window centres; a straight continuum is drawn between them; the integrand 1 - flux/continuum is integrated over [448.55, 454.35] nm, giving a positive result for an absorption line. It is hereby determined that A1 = 0.09 nm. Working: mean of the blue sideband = 24.3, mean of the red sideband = 27.3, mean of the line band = 25.3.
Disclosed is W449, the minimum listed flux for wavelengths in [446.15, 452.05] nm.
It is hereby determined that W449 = 20.5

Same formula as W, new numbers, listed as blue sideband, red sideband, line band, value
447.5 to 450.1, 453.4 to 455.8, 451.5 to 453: -0.019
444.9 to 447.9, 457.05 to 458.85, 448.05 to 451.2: -0.026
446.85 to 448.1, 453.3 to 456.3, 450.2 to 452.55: -0.065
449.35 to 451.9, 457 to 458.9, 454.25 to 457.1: 0.064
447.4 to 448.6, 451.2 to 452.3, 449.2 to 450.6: 0.091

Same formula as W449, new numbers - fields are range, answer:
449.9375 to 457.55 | 21.4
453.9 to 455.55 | 22.5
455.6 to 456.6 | 24.6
